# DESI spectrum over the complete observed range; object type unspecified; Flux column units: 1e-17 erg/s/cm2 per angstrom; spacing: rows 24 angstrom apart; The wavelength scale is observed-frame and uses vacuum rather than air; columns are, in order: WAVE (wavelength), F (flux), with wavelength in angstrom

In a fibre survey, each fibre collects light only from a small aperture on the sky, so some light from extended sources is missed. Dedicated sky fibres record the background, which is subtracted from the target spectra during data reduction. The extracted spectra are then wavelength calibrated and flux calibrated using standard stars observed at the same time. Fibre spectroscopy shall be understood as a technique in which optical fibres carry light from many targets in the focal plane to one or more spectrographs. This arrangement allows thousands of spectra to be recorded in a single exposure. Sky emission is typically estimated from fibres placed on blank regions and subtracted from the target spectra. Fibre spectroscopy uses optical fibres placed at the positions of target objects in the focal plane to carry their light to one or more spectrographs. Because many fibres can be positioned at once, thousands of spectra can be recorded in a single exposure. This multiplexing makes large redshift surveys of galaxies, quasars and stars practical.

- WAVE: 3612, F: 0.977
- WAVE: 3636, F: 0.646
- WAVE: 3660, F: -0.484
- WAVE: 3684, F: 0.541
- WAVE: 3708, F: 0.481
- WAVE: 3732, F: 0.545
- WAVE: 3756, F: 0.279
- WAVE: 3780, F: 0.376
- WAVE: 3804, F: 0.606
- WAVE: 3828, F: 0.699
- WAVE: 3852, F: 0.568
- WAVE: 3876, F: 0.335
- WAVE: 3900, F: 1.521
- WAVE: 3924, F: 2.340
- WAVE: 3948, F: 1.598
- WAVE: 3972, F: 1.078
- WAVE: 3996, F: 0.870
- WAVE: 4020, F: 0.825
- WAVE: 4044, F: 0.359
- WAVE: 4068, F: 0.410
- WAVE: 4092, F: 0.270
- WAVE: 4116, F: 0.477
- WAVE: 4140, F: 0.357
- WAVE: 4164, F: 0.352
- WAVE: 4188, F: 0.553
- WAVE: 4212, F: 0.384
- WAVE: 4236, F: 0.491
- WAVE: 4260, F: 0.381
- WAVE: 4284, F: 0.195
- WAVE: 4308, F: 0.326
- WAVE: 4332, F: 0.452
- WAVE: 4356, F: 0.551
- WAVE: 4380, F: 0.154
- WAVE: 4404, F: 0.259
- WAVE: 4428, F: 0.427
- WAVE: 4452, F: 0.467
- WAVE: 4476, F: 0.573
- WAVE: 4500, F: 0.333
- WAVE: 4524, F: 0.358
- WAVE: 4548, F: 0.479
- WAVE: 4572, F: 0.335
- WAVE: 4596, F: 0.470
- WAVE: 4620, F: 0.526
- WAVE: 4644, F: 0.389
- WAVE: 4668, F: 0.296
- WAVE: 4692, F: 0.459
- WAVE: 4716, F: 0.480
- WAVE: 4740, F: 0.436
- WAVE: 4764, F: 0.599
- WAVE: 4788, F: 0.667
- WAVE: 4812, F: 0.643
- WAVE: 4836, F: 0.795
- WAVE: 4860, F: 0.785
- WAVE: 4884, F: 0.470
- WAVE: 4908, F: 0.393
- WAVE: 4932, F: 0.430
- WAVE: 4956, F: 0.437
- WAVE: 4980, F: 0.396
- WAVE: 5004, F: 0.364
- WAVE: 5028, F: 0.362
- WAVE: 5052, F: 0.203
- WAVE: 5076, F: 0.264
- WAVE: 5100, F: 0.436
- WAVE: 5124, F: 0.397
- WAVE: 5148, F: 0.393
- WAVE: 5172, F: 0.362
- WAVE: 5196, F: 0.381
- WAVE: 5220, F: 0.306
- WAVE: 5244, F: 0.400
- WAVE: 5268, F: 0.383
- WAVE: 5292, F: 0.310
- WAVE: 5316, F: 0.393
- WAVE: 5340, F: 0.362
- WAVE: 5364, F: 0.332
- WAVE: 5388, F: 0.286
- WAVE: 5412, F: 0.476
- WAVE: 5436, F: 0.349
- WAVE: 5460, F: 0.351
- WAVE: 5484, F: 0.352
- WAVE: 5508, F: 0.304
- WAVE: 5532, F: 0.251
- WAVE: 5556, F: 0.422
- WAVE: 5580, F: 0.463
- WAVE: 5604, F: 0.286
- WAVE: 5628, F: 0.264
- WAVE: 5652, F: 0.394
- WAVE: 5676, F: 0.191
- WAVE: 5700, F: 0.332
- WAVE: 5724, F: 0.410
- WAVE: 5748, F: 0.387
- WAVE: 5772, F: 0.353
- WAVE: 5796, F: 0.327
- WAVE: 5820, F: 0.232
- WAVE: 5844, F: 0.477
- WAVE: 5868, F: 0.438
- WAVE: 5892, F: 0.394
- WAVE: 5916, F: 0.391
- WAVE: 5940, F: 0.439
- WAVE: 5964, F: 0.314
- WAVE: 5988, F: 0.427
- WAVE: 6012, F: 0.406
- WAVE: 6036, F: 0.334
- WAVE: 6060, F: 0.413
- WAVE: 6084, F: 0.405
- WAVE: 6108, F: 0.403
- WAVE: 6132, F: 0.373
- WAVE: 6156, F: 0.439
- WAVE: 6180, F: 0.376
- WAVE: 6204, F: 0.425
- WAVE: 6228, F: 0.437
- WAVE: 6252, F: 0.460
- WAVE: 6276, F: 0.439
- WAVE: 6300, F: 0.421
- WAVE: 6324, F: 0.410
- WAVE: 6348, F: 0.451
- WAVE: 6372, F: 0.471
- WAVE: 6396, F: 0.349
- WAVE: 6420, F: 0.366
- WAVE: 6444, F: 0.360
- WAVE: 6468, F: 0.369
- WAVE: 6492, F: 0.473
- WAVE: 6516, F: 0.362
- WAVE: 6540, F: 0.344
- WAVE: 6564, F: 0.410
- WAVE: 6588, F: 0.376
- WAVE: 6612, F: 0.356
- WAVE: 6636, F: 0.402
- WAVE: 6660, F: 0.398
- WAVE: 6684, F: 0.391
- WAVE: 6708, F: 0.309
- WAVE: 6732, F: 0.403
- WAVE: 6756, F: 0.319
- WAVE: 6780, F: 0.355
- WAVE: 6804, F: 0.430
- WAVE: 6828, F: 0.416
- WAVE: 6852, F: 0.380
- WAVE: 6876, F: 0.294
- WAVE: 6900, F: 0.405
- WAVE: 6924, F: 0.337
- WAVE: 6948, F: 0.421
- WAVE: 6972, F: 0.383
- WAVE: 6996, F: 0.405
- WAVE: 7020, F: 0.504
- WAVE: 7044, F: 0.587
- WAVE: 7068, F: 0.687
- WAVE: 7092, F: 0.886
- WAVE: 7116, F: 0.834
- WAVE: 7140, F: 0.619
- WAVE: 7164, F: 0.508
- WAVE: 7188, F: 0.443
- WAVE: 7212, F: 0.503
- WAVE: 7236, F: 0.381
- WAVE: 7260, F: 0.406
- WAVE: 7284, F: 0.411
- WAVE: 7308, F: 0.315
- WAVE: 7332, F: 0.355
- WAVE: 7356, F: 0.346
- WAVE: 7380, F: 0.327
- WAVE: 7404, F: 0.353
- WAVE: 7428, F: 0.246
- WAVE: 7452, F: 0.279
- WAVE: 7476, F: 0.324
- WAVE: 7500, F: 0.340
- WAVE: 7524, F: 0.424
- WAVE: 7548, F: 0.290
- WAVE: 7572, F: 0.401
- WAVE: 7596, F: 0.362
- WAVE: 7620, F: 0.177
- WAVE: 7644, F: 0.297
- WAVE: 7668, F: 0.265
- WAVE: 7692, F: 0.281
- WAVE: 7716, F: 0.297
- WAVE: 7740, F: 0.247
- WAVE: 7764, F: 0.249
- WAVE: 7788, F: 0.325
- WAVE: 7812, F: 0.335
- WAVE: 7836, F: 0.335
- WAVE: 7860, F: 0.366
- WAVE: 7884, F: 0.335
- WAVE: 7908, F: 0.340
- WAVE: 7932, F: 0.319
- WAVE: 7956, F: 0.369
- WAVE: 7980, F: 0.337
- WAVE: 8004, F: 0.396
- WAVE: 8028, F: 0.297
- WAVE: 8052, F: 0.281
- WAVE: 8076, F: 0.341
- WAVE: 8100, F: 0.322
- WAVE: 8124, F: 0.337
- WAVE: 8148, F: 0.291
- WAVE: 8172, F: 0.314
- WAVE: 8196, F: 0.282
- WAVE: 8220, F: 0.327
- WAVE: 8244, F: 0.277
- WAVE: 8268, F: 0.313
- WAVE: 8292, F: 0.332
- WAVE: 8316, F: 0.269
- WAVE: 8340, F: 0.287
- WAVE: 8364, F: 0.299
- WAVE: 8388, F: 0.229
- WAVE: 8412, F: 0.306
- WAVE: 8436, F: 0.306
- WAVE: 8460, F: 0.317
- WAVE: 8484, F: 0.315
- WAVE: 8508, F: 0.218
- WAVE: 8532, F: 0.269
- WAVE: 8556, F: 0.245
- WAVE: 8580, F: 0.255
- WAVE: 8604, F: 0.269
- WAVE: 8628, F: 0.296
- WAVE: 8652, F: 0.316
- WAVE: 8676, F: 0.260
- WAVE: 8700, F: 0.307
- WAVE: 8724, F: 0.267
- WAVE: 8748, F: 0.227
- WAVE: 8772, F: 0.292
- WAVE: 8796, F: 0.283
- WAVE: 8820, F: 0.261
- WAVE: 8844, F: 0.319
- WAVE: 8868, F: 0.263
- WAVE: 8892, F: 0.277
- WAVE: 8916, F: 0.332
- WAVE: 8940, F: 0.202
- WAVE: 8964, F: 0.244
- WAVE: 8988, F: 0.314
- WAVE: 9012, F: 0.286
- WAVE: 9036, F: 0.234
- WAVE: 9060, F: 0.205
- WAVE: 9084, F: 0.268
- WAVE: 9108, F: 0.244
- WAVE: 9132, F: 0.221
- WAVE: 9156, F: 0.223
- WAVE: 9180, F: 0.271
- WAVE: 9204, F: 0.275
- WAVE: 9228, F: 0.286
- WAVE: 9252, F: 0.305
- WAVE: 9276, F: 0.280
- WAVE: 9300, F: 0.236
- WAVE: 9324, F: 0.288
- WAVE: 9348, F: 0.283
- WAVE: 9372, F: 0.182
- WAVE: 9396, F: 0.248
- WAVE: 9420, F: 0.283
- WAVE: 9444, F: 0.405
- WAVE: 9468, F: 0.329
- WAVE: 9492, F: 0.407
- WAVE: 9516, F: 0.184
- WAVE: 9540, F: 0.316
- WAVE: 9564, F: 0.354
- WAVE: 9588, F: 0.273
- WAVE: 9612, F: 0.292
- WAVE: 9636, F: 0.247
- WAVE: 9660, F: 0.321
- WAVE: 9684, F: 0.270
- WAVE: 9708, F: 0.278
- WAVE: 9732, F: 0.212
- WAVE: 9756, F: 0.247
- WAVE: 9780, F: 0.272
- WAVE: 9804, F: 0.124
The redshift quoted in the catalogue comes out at 1.538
